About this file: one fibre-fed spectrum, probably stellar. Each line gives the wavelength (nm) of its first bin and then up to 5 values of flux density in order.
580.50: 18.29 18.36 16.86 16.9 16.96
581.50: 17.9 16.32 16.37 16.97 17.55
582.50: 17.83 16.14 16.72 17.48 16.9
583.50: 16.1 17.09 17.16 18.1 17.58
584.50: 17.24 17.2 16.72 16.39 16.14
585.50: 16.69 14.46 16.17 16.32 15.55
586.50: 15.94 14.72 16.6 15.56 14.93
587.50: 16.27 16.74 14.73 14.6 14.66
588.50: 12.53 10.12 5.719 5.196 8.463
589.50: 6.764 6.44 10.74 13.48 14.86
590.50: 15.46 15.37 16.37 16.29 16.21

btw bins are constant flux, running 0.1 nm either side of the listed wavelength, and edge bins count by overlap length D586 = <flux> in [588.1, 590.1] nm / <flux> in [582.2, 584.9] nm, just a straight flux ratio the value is 0.55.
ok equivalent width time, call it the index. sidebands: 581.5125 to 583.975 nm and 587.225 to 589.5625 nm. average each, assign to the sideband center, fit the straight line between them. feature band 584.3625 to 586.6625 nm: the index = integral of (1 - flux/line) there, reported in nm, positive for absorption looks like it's -0.295 nm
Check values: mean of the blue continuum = 16.9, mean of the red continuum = 11.8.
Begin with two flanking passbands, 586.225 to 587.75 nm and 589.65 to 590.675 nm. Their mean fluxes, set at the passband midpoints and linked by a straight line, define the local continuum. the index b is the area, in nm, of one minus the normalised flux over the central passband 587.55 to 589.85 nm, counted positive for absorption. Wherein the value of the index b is 0.58 nm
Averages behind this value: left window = 15.8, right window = 12.7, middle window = 10.7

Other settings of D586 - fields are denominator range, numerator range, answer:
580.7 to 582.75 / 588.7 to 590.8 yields 0.60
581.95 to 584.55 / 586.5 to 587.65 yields 0.92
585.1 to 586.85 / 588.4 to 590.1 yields 0.54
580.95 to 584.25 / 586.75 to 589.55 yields 0.73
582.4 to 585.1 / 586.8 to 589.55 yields 0.73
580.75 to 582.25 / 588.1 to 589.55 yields 0.56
